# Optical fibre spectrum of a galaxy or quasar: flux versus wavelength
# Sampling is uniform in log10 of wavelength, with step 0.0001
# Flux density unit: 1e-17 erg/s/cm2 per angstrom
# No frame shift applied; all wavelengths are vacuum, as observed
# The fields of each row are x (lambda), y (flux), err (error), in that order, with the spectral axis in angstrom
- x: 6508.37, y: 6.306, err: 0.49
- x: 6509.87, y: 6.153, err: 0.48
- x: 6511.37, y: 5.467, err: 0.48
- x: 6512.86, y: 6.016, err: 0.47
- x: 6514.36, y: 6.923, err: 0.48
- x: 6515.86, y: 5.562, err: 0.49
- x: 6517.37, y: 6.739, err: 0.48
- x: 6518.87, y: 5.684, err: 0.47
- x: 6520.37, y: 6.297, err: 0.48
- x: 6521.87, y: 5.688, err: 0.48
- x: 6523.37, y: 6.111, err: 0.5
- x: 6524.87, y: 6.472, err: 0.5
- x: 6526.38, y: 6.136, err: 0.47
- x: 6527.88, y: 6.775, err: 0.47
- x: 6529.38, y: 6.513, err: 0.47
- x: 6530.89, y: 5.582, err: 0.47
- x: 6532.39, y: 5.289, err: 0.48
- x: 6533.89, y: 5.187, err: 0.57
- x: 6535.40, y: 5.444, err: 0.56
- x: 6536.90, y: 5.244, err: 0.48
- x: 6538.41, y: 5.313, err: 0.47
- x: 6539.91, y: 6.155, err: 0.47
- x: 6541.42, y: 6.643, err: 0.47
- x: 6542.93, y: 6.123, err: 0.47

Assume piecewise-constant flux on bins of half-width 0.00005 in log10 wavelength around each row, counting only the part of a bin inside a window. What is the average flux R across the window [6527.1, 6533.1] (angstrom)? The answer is 6.05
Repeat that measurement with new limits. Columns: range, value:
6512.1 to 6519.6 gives 6.18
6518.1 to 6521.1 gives 6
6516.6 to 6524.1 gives 6.1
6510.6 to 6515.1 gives 6.15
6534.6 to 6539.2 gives 5.34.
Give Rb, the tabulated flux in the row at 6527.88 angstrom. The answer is 6.775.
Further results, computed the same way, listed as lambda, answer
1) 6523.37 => 6.111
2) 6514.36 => 6.923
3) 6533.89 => 5.187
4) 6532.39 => 5.289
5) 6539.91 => 6.155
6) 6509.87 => 6.153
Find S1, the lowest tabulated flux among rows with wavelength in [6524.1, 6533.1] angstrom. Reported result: 5.289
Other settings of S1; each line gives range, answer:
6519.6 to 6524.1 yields 5.688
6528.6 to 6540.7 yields 5.187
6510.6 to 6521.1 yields 5.467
